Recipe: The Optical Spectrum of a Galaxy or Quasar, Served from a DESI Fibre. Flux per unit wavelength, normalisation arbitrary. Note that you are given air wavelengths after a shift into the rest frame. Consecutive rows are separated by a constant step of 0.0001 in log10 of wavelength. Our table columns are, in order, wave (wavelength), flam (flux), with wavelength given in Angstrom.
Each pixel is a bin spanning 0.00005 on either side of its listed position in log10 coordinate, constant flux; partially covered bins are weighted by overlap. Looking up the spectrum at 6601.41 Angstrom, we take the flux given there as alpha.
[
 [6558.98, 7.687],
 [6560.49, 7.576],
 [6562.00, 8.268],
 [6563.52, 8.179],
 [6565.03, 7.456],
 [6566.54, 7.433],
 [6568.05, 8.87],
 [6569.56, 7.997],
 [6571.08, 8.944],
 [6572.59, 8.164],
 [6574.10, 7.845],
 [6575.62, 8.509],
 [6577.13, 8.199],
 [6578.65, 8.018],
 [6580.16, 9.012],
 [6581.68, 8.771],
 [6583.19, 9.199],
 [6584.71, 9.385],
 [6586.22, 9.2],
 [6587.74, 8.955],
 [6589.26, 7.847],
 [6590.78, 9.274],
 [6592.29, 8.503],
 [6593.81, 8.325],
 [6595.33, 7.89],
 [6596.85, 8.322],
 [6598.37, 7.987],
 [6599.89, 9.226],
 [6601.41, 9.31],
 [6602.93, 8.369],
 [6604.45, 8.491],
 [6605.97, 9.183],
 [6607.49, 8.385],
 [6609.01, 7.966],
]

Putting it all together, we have 9.31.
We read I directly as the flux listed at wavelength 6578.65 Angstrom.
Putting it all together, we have 8.018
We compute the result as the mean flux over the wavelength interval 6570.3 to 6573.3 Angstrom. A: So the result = 8.55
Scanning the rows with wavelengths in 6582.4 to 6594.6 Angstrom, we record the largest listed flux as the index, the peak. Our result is 9.385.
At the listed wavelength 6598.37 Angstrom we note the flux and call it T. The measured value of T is 7.987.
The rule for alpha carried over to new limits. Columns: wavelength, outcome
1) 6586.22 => 9.2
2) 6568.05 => 8.87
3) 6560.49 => 7.576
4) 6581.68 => 8.771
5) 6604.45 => 8.491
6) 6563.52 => 8.179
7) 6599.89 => 9.226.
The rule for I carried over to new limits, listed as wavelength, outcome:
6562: 8.268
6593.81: 8.325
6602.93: 8.369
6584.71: 9.385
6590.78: 9.274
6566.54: 7.433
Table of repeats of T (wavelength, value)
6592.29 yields 8.503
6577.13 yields 8.199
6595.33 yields 7.89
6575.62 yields 8.509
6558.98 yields 7.687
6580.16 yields 9.012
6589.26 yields 7.847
